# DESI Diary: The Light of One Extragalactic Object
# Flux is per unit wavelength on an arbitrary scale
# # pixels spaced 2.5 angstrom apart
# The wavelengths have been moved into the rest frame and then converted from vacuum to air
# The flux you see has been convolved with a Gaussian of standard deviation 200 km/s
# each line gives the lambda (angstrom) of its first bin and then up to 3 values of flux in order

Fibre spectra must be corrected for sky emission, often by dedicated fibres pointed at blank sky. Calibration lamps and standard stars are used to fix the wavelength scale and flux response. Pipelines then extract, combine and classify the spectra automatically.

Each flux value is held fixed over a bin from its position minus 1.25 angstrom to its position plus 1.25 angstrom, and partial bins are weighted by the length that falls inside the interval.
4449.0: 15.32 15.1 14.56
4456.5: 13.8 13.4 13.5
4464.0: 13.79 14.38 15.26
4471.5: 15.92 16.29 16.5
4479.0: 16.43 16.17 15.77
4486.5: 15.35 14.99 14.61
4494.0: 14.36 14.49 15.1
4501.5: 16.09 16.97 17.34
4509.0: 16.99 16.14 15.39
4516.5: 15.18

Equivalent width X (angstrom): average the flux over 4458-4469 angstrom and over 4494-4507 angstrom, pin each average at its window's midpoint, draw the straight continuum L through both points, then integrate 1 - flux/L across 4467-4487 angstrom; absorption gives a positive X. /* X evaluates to -1.8 angstrom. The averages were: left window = 13.9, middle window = 15.9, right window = 15.8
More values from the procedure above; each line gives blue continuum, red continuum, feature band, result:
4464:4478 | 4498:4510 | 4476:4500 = 1.0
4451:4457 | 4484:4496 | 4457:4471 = 0.4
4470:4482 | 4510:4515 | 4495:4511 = -0.2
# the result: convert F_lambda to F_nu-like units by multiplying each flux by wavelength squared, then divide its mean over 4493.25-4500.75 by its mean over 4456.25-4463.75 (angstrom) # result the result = 1.1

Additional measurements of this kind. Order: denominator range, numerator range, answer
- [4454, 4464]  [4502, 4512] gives 1.26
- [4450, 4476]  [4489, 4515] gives 1.09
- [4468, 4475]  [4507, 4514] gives 1.06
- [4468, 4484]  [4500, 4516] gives 1.03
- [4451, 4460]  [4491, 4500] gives 1.05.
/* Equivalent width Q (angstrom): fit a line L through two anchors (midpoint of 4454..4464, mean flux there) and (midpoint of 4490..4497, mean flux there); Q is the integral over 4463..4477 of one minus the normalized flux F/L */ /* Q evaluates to -1.4 angstrom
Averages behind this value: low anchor 13.7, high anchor 14.5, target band 15.3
